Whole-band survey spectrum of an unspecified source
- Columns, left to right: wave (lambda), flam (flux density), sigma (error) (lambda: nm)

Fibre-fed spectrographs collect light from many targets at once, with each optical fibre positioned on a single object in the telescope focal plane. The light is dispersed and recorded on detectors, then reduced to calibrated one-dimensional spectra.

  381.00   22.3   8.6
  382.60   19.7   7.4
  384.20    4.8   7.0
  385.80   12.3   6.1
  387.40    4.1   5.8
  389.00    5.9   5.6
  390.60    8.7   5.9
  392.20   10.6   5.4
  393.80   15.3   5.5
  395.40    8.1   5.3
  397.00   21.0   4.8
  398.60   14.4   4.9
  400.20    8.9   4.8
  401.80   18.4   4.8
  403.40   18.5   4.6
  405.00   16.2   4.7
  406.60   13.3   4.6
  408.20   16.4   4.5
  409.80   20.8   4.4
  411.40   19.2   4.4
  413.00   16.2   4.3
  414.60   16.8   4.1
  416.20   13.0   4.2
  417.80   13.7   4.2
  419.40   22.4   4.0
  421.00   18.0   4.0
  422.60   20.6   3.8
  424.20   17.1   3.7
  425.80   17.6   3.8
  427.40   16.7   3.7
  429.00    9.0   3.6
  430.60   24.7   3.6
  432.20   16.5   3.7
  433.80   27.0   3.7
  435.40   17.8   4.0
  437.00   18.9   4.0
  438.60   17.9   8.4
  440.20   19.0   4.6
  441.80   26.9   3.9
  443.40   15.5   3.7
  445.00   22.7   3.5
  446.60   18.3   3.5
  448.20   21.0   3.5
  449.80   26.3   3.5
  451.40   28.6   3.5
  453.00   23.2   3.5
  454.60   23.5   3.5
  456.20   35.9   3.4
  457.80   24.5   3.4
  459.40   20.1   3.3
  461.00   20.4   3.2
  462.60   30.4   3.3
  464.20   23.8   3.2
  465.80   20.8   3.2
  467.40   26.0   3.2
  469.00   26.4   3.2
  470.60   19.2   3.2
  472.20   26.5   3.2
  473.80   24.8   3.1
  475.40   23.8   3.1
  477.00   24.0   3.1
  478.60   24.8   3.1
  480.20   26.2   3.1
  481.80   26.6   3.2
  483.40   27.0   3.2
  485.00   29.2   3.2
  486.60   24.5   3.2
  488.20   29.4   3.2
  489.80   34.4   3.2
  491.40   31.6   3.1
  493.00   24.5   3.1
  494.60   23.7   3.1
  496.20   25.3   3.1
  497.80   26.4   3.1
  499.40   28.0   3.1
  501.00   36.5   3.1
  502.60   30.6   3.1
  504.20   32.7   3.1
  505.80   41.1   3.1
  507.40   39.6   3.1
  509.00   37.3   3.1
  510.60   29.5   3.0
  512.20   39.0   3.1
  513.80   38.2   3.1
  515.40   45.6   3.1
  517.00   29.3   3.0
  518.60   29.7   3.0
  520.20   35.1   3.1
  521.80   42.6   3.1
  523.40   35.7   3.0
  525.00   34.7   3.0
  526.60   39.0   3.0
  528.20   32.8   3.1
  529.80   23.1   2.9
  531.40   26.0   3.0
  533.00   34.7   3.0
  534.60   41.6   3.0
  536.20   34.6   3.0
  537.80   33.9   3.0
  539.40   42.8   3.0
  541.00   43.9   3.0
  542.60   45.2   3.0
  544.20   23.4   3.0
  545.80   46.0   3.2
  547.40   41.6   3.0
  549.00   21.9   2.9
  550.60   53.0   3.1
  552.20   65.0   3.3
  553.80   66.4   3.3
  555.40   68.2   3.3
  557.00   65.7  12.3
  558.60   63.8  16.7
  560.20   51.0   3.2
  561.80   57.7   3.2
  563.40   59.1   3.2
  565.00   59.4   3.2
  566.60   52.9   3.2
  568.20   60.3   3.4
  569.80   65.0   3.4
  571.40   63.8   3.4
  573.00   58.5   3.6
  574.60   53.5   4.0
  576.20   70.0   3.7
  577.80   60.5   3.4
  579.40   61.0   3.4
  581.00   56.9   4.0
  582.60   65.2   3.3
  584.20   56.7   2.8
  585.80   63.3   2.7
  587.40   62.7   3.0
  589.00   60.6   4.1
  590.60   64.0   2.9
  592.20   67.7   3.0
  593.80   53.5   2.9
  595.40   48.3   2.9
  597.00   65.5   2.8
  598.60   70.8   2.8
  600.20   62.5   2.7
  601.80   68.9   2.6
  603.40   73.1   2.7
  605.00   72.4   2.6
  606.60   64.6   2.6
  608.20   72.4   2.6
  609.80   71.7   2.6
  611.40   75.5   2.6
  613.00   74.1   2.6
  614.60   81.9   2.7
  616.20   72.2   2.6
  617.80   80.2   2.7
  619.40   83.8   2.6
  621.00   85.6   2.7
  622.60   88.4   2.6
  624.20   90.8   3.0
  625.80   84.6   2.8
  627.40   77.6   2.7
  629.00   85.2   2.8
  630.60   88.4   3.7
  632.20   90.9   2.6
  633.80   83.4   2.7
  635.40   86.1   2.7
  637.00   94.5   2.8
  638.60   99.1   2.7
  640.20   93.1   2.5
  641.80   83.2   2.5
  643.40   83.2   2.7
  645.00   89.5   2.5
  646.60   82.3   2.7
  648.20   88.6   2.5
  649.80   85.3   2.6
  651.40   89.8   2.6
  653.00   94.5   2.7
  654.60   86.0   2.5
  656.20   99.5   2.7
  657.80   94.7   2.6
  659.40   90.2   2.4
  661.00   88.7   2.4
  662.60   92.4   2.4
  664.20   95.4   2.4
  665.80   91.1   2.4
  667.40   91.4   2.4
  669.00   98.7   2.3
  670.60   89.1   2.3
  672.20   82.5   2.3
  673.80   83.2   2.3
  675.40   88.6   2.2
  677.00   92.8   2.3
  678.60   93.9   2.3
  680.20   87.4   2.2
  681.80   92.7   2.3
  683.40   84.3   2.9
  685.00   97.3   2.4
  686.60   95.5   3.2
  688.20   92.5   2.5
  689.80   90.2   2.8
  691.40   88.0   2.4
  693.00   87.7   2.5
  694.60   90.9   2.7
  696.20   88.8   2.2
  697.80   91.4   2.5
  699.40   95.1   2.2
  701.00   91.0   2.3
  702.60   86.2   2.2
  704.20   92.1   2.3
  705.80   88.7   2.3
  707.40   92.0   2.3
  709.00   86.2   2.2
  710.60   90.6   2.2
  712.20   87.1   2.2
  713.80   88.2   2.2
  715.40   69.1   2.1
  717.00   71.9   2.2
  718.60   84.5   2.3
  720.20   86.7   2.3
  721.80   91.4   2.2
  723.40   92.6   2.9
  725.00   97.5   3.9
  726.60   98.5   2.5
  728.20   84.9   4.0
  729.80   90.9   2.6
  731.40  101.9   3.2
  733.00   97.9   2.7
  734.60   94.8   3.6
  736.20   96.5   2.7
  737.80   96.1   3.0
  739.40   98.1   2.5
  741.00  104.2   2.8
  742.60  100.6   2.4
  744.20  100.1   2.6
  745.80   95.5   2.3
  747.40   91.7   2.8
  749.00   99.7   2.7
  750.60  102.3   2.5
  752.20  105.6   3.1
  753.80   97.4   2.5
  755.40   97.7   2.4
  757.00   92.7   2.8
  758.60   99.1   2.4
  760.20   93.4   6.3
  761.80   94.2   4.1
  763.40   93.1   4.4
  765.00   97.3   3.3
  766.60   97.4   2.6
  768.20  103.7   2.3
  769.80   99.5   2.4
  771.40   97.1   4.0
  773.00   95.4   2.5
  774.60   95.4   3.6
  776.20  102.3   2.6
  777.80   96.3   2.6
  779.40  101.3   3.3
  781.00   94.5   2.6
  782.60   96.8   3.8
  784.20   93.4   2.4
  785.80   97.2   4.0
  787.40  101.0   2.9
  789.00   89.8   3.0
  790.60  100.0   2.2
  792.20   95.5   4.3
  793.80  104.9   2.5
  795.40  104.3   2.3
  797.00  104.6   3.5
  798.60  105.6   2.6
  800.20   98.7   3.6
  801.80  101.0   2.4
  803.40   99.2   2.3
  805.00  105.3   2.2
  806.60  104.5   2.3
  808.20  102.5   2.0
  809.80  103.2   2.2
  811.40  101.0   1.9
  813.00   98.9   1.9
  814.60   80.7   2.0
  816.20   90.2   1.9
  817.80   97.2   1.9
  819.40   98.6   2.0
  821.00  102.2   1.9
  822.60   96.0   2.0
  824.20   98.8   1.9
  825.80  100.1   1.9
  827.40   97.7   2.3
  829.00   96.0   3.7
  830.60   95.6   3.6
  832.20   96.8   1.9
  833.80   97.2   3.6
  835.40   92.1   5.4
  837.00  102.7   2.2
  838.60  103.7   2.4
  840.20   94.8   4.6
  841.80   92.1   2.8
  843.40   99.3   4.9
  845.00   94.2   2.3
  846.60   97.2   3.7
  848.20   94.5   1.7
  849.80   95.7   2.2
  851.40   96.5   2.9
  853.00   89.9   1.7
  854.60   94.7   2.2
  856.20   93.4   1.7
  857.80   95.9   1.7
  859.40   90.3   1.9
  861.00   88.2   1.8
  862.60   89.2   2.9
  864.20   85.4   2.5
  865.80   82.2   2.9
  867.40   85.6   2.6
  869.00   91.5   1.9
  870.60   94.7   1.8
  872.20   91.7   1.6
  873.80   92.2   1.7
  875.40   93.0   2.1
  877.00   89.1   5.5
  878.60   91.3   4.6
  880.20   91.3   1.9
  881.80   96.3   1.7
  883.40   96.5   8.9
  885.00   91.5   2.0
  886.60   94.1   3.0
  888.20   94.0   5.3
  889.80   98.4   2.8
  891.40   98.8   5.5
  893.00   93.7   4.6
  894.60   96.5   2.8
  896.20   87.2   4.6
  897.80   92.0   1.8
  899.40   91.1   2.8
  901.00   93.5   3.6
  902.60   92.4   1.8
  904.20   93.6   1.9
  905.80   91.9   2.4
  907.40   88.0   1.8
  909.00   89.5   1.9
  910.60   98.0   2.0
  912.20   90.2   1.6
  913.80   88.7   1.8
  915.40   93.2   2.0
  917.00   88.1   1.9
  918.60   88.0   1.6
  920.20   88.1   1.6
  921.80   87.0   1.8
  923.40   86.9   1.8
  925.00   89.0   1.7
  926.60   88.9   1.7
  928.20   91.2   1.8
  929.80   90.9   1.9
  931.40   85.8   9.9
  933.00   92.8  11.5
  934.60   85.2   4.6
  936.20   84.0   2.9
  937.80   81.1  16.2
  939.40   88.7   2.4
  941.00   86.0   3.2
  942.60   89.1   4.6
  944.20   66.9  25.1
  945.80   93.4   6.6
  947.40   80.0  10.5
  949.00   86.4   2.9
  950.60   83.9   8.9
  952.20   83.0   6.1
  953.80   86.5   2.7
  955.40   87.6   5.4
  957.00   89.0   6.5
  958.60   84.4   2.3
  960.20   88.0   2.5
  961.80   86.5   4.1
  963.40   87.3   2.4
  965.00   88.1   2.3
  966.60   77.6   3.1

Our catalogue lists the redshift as 0.383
